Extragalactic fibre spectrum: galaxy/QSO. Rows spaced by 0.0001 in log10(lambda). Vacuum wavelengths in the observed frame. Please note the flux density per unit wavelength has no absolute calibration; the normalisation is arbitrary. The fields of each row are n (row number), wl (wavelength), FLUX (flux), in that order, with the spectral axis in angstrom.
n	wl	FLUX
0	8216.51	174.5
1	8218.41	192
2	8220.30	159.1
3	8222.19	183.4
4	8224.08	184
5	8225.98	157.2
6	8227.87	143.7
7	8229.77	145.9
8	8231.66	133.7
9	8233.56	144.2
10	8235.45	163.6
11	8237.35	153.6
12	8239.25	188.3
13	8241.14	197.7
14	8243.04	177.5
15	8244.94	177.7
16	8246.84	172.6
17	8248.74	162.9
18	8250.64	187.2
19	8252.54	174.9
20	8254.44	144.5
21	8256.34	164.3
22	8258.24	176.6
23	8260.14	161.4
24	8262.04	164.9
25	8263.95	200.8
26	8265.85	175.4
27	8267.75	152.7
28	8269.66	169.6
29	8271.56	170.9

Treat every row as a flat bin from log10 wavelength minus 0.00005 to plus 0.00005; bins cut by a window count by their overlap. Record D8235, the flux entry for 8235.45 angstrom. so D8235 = 163.6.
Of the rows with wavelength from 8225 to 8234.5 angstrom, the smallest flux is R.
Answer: 133.7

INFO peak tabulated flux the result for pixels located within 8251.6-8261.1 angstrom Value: 176.6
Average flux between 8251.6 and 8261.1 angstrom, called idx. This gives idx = 164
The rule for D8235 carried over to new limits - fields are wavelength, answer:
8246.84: 172.6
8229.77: 145.9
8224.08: 184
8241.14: 197.7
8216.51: 174.5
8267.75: 152.7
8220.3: 159.1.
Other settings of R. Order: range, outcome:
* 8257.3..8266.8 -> 161.4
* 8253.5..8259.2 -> 144.5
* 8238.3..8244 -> 177.5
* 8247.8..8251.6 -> 162.9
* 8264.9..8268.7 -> 152.7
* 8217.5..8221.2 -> 159.1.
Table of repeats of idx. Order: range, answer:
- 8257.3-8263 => 168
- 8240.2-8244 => 187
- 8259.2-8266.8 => 176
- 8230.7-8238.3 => 149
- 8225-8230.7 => 149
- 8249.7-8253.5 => 181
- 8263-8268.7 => 177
